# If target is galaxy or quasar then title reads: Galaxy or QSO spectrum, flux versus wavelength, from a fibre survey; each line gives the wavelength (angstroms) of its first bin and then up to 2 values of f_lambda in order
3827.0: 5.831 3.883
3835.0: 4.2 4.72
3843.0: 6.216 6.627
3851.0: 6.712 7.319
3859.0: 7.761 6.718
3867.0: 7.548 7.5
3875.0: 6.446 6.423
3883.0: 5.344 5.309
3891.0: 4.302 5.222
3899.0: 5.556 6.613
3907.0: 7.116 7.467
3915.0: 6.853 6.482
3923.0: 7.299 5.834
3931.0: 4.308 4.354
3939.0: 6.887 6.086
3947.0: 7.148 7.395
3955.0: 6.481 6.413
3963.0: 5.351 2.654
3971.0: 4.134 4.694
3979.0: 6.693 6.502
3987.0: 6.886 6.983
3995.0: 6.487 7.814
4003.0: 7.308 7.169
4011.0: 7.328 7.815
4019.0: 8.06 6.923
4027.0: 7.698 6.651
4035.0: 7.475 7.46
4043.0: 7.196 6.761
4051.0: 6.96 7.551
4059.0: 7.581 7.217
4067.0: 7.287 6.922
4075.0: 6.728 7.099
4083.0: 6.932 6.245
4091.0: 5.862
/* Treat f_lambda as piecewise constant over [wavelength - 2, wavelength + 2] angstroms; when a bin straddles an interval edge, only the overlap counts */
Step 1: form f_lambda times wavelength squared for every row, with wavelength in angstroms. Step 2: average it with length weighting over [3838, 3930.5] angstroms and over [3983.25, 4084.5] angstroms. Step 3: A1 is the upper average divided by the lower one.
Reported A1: 1.2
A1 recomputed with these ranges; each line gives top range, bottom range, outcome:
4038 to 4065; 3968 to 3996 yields 1.27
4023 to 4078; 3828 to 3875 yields 1.26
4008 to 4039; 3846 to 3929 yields 1.22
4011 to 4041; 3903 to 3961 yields 1.21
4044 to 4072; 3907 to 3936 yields 1.24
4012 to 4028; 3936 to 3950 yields 1.20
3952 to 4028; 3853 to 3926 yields 1.05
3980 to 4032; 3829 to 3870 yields 1.26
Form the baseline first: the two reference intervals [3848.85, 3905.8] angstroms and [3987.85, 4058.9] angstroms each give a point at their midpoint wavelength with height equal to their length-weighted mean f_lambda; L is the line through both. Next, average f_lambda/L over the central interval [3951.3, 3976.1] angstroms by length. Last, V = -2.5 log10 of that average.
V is 0.32 mag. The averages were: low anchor 6.35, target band 5.13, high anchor 7.27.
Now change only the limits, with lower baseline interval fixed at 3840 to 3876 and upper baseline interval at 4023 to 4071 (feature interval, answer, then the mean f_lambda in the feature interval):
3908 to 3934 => 0.115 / 6.32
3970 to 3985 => 0.262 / 5.6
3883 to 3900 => 0.342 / 5.1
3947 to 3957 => 0.016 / 6.98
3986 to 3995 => 0.047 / 6.84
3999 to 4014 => -0.031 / 7.38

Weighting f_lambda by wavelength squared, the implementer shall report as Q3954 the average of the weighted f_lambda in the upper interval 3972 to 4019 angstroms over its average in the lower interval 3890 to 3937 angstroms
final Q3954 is 1.20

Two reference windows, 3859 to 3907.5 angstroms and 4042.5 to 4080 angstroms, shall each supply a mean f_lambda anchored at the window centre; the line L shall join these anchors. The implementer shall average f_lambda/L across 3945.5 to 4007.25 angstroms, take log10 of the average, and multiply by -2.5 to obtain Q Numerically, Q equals 0.08 mag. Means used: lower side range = 6.21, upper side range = 7.13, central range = 6.22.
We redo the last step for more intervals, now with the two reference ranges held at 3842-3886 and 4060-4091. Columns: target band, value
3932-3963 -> 0.09 mag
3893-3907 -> 0.14 mag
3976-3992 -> 0.03 mag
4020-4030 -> -0.07 mag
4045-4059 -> -0.05 mag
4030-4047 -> -0.05 mag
